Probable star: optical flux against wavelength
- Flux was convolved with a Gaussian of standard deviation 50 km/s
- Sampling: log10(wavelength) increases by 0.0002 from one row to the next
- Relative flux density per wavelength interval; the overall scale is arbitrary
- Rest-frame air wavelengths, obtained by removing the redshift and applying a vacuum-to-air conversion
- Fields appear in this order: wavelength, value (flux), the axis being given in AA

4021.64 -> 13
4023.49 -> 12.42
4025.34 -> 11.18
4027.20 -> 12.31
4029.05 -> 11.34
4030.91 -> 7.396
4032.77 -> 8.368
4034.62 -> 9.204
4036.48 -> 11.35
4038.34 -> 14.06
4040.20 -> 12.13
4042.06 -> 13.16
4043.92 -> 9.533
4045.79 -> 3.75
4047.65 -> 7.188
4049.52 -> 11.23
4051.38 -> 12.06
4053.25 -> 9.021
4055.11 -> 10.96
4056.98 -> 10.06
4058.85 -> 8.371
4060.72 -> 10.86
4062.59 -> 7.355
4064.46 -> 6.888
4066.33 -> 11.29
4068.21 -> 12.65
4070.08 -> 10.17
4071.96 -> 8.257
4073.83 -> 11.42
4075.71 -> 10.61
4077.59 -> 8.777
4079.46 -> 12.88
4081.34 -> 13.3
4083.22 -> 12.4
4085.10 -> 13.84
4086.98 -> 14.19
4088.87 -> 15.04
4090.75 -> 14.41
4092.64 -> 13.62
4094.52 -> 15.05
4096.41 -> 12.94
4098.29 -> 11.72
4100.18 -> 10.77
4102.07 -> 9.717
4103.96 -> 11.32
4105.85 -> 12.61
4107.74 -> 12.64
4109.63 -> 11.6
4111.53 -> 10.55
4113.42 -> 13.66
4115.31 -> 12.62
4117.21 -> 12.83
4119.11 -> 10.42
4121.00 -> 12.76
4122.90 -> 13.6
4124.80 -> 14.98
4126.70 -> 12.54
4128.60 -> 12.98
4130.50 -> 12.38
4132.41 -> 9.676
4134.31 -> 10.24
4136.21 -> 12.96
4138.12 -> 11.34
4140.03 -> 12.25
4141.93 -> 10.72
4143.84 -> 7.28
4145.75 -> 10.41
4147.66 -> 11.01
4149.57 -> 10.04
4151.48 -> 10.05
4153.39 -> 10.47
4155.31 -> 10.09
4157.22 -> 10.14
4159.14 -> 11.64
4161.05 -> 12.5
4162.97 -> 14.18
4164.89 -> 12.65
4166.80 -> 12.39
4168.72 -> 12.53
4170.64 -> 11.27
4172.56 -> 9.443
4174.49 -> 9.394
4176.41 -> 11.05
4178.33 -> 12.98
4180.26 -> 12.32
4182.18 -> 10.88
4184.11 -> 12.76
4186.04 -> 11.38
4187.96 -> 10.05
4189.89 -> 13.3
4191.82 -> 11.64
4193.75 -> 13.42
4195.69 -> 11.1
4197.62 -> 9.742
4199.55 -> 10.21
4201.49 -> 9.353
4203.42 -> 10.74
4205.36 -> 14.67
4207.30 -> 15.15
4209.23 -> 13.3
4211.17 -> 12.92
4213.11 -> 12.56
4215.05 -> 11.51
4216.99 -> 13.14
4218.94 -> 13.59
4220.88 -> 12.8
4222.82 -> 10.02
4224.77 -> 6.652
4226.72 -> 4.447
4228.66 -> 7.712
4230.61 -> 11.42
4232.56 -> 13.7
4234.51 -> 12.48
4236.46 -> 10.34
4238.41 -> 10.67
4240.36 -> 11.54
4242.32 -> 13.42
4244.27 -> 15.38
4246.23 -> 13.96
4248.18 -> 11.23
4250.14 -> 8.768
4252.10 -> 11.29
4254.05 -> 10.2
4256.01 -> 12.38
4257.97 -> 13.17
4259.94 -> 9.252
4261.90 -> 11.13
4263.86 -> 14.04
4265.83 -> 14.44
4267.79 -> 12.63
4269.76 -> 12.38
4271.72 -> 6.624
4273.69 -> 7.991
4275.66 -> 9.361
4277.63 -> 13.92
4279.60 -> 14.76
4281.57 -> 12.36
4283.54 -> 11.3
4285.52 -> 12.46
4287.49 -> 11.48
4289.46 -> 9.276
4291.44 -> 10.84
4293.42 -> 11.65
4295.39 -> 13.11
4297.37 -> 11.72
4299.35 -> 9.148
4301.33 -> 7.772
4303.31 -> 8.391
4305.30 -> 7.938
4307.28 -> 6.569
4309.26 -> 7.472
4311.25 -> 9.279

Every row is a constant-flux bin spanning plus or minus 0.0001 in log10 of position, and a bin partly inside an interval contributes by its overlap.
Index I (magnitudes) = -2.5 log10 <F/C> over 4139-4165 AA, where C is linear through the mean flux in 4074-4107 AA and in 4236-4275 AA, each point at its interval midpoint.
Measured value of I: 0.12 mag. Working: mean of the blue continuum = 12.5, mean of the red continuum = 11.5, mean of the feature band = 10.9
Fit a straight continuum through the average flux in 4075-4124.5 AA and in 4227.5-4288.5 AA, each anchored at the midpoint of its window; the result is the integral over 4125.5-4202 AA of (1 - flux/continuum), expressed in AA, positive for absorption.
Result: 5.4 AA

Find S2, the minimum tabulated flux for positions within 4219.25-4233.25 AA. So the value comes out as 4.447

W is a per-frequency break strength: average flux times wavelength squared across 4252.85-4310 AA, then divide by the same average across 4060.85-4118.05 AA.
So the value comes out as 1.0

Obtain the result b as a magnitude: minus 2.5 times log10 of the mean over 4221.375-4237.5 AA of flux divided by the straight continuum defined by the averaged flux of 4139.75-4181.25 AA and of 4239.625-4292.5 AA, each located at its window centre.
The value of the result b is 0.184 mag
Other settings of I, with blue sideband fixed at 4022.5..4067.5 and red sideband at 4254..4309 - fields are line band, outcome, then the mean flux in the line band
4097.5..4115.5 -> -0.138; 11.7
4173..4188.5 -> -0.077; 11.3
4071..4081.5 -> -0.053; 10.7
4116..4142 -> -0.174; 12.2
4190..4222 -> -0.154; 12.3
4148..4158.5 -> 0.022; 10.2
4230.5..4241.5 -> -0.096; 11.7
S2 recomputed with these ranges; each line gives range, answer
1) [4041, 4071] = 3.75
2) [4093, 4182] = 7.28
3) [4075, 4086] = 8.777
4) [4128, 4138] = 9.676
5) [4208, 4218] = 11.51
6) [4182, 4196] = 10.05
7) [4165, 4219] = 9.353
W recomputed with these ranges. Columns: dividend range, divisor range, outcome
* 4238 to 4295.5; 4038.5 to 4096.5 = 1.16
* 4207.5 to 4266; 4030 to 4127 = 1.10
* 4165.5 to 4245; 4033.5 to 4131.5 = 1.06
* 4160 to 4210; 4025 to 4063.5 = 1.27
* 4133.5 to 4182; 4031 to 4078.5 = 1.19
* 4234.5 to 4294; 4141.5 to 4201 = 1.09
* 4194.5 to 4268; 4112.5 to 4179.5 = 1.04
